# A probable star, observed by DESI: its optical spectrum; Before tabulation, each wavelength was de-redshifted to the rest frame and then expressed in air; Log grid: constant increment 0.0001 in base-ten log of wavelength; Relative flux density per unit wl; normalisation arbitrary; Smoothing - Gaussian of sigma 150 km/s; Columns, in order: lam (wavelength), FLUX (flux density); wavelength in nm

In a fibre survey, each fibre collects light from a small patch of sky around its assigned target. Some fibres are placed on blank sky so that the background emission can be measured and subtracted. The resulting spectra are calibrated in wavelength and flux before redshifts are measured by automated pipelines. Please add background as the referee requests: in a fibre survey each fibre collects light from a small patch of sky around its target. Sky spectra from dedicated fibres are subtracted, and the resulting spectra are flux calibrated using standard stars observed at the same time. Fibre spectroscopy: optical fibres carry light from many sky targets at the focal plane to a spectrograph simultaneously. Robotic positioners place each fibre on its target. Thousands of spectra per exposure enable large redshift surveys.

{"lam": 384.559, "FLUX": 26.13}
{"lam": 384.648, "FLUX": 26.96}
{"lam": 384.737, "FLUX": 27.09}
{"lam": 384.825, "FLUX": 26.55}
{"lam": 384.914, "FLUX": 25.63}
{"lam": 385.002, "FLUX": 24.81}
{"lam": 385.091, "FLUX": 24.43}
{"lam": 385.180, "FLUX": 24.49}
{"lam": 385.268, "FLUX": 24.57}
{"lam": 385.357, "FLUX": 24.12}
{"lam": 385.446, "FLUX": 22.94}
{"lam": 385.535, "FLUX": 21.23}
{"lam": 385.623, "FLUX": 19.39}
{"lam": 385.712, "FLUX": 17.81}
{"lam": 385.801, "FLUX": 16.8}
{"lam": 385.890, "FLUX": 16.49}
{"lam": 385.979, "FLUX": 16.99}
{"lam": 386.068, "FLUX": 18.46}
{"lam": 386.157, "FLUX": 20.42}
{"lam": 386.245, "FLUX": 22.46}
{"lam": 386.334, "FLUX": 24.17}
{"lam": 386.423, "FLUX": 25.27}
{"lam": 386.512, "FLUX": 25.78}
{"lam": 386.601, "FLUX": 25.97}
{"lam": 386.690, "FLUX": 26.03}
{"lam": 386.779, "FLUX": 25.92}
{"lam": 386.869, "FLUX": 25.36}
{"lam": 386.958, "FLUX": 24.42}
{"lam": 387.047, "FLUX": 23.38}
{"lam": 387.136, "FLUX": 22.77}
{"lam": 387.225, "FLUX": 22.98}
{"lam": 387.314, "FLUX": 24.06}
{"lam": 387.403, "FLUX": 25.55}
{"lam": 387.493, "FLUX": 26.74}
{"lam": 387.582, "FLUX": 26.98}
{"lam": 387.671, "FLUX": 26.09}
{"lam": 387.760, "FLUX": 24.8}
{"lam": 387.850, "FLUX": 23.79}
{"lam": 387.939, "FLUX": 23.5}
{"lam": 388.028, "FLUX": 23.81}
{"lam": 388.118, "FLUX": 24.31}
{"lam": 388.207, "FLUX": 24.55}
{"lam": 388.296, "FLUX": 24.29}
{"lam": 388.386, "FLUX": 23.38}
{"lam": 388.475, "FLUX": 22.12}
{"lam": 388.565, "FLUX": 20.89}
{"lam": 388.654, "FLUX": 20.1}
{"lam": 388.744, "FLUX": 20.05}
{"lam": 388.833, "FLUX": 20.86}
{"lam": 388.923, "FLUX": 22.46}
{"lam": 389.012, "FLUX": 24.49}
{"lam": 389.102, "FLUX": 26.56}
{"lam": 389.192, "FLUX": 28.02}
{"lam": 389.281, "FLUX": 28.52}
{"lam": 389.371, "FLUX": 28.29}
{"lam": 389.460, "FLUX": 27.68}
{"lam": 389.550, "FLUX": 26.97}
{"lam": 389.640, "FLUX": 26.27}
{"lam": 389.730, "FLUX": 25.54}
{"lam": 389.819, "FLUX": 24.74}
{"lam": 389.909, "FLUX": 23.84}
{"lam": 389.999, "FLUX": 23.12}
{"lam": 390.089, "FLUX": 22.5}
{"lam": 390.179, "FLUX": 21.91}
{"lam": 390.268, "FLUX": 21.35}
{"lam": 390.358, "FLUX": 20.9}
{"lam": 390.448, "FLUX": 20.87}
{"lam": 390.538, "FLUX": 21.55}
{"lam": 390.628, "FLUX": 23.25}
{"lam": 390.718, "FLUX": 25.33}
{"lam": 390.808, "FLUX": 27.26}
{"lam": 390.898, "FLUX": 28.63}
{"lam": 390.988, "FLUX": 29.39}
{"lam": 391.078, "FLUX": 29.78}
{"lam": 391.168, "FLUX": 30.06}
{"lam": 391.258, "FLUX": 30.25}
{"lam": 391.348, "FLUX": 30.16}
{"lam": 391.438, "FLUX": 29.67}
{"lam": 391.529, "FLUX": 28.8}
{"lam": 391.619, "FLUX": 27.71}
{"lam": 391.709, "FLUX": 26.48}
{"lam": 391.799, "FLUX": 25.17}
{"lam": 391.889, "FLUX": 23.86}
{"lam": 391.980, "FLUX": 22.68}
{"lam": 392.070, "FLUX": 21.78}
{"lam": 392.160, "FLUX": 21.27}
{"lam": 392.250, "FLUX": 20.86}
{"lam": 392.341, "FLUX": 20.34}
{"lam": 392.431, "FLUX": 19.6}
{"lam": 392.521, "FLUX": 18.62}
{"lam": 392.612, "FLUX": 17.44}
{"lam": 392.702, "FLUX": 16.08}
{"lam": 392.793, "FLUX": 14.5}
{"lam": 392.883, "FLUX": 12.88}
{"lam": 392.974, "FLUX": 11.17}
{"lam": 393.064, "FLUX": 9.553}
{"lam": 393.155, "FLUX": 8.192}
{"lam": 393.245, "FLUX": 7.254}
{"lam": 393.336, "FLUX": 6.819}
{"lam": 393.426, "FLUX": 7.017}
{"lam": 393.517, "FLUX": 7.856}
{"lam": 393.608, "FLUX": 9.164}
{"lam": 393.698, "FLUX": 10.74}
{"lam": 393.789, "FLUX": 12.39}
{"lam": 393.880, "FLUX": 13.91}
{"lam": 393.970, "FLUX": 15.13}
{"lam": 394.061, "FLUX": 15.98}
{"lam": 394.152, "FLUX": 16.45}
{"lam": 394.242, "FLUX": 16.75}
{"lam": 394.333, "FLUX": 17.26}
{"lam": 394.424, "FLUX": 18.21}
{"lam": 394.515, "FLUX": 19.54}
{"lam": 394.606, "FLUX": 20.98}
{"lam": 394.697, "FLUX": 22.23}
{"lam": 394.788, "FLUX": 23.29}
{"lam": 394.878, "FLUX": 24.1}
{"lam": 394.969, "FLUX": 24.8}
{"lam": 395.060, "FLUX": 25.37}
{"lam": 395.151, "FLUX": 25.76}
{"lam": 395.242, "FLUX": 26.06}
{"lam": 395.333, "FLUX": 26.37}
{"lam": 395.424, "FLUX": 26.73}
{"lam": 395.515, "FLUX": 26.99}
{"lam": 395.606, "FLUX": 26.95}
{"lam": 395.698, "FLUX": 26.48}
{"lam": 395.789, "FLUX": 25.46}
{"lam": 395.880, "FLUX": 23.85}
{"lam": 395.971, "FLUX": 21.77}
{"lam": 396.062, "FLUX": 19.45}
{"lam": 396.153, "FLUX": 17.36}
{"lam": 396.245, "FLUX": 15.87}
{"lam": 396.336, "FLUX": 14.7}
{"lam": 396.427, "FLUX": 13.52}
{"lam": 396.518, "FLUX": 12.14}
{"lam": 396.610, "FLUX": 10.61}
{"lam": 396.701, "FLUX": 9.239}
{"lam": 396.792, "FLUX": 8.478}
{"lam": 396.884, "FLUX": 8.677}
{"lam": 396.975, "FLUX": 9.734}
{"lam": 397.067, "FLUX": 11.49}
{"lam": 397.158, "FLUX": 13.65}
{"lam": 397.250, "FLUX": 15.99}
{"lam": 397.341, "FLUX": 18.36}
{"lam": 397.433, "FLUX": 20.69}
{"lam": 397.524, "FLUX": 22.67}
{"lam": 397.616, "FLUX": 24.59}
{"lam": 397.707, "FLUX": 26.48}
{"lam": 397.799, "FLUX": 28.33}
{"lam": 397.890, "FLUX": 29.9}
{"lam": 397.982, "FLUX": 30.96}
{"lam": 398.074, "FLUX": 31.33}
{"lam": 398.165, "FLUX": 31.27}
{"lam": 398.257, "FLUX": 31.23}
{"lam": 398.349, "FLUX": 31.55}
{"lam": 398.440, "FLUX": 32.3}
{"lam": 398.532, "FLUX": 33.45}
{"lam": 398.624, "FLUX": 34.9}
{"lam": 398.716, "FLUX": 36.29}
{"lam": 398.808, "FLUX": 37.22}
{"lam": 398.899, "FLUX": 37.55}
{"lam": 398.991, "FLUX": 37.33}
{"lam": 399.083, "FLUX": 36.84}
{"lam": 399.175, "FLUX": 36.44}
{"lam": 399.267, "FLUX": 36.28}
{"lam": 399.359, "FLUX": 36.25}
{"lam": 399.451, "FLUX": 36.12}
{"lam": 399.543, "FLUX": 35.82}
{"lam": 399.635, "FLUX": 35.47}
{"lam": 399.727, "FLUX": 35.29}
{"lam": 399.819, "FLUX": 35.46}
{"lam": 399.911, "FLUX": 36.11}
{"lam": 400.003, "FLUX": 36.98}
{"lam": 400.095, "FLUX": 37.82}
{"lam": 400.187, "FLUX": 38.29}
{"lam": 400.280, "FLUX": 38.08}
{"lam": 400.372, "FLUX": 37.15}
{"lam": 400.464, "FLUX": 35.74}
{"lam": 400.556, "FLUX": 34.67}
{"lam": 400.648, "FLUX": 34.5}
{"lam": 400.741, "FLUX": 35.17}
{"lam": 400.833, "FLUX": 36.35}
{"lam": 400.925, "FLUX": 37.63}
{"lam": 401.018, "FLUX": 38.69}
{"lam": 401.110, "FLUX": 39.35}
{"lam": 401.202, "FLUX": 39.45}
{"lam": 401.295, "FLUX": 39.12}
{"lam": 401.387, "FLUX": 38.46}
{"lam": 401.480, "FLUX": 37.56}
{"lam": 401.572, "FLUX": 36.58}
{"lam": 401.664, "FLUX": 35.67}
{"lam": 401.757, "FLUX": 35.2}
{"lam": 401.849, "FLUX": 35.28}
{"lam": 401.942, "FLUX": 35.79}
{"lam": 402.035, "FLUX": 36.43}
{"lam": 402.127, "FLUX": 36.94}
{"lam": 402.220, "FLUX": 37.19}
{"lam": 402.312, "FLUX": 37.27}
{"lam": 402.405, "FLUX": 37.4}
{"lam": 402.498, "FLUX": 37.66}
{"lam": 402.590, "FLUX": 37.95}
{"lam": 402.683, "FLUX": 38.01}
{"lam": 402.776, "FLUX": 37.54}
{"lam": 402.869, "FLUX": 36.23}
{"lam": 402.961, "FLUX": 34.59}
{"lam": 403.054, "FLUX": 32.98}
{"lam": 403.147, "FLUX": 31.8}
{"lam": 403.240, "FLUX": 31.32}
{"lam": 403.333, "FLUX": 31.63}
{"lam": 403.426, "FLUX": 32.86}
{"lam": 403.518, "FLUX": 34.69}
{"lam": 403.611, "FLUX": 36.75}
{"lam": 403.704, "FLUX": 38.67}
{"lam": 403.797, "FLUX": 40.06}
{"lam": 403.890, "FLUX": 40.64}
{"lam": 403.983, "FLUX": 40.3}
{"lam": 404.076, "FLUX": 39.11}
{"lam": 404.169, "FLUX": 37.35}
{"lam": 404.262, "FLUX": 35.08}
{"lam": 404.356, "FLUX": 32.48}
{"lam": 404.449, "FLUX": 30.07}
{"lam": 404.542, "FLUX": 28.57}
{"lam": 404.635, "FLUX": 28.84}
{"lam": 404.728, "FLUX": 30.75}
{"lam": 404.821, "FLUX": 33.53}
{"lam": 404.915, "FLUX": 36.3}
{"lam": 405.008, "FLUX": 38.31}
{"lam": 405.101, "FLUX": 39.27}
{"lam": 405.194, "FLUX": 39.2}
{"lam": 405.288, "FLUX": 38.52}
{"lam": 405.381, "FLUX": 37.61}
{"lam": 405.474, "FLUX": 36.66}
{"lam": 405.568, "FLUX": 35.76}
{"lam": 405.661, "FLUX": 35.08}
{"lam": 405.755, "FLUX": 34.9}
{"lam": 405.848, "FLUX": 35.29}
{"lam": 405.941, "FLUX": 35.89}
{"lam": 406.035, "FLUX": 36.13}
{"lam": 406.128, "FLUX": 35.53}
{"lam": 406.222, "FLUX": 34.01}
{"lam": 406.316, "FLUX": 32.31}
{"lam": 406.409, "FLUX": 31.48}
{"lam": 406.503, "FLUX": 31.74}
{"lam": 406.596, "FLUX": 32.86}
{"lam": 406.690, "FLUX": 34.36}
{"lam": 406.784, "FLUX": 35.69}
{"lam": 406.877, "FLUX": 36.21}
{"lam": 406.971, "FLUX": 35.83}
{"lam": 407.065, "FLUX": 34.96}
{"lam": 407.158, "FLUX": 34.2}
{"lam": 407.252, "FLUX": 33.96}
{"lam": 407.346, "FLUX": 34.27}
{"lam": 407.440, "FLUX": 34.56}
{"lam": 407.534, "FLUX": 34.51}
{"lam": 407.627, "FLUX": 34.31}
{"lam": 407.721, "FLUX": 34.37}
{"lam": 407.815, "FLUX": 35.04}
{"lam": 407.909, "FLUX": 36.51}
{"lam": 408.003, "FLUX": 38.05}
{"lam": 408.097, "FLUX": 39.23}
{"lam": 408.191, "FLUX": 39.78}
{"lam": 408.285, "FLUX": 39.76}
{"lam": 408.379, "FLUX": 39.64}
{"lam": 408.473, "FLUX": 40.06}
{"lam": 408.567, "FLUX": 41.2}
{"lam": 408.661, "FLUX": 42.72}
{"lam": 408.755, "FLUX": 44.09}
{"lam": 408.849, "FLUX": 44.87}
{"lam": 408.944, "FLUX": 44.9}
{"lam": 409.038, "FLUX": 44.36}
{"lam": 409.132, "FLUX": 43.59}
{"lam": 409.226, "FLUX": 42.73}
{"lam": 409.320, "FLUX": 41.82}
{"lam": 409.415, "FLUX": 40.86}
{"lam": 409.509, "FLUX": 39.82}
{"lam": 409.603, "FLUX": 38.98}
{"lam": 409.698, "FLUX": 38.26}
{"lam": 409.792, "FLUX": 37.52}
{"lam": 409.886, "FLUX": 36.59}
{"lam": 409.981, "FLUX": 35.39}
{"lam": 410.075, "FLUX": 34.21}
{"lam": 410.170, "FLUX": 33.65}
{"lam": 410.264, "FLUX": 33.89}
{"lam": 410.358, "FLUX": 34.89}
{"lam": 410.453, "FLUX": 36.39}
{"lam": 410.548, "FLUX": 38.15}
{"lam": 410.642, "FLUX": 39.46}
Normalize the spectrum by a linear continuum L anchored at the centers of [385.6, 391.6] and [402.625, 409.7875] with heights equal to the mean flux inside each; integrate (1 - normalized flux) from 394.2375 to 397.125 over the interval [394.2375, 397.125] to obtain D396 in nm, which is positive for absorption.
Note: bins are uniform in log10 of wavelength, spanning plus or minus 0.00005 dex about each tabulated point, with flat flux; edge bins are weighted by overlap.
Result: 0.97 nm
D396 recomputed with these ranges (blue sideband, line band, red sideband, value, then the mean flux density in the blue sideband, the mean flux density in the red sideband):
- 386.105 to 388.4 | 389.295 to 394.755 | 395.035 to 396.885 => 0.406 nm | 24.5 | 19.8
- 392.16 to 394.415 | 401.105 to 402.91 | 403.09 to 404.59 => -0.339 nm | 13.8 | 35.1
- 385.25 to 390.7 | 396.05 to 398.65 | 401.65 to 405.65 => 0.845 nm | 23.4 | 35.8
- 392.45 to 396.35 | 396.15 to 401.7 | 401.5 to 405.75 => -0.497 nm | 17.9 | 35.8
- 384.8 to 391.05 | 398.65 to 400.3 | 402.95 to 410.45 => -0.261 nm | 23.8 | 36.5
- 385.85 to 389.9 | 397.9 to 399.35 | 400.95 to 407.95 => -0.124 nm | 24.1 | 35.6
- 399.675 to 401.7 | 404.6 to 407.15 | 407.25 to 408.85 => 0.182 nm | 37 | 38.1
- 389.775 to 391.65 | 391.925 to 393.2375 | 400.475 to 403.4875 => 0.519 nm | 25.7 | 36.2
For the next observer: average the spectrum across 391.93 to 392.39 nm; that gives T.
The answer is 21.4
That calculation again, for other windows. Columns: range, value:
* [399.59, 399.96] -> 35.6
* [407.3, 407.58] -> 34.4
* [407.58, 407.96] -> 35.1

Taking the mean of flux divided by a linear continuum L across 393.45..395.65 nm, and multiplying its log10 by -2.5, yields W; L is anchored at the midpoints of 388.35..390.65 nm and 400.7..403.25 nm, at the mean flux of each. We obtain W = 0.43 mag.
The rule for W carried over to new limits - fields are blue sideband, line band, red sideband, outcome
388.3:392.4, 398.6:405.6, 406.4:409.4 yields -0.08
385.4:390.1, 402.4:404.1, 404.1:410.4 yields -0.07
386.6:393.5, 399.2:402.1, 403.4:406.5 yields -0.15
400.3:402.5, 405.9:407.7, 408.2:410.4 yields 0.13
